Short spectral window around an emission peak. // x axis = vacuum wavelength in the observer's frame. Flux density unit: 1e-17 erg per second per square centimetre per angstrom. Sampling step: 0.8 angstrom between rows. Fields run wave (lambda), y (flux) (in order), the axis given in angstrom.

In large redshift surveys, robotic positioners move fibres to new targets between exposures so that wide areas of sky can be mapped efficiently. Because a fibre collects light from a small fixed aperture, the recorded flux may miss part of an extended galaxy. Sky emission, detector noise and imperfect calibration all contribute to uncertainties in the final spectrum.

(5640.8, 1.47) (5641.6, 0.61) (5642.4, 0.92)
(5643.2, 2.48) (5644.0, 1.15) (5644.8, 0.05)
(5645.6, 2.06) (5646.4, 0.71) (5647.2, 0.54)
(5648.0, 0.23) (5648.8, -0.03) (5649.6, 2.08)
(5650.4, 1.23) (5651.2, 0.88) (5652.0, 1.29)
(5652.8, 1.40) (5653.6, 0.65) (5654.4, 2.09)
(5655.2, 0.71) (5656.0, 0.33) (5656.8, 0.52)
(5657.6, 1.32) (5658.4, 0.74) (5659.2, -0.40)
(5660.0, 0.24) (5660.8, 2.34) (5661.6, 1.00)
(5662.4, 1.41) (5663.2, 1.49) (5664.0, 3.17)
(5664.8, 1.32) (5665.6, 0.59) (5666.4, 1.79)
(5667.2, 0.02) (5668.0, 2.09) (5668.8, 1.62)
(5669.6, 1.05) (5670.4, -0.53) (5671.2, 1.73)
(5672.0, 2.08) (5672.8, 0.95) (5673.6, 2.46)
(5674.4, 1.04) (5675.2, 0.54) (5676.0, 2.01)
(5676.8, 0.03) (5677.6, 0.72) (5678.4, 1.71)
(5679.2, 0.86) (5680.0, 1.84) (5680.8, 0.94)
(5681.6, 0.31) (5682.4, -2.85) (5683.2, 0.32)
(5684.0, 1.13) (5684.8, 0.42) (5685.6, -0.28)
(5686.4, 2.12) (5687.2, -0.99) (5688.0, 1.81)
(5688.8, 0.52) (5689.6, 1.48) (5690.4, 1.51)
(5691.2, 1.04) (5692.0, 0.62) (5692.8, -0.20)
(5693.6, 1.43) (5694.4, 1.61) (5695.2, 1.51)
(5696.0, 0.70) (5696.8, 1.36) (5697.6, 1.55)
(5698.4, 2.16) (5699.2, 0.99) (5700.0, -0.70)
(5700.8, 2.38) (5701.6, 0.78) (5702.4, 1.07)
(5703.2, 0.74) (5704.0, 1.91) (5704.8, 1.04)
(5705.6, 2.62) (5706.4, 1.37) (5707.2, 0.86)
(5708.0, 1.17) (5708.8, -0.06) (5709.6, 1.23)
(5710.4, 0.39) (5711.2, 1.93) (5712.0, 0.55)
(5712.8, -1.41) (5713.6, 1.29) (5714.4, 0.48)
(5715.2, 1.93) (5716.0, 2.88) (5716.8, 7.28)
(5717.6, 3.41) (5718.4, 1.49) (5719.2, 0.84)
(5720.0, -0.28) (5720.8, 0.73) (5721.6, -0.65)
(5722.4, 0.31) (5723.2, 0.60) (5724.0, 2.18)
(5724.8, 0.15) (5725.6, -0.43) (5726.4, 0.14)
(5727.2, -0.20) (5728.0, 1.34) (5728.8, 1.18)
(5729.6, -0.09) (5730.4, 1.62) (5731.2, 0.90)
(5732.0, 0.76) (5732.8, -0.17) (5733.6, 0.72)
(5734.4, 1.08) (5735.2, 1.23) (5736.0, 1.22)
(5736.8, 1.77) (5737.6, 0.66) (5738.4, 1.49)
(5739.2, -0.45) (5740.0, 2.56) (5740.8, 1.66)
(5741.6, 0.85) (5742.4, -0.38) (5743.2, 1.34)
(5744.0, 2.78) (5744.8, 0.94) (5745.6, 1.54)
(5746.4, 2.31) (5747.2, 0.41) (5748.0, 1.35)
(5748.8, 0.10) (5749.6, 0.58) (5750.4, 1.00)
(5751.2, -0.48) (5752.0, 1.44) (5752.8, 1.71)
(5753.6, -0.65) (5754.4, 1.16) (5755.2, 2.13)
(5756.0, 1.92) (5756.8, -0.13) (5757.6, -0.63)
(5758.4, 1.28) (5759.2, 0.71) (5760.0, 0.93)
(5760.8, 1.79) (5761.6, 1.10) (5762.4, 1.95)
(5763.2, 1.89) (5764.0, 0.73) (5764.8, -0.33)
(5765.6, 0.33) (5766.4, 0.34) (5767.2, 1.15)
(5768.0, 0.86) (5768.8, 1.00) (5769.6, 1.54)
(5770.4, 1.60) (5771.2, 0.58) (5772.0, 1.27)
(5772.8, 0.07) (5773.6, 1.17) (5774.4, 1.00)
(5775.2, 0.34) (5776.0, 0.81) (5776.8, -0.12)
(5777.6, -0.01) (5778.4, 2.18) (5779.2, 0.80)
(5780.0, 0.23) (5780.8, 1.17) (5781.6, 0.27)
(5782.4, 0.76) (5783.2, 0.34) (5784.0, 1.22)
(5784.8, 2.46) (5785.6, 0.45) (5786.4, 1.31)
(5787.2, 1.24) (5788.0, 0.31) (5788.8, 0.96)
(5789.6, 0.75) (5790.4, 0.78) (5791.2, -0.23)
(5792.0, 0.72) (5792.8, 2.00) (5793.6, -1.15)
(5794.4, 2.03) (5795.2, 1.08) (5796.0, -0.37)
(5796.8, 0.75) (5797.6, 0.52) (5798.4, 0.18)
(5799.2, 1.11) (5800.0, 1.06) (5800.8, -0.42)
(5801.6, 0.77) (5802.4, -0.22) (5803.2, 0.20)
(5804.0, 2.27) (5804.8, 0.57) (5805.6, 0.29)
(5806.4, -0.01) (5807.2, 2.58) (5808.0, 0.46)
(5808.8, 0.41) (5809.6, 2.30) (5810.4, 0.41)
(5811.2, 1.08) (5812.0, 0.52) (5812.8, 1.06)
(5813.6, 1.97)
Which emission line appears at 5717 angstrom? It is [O III]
